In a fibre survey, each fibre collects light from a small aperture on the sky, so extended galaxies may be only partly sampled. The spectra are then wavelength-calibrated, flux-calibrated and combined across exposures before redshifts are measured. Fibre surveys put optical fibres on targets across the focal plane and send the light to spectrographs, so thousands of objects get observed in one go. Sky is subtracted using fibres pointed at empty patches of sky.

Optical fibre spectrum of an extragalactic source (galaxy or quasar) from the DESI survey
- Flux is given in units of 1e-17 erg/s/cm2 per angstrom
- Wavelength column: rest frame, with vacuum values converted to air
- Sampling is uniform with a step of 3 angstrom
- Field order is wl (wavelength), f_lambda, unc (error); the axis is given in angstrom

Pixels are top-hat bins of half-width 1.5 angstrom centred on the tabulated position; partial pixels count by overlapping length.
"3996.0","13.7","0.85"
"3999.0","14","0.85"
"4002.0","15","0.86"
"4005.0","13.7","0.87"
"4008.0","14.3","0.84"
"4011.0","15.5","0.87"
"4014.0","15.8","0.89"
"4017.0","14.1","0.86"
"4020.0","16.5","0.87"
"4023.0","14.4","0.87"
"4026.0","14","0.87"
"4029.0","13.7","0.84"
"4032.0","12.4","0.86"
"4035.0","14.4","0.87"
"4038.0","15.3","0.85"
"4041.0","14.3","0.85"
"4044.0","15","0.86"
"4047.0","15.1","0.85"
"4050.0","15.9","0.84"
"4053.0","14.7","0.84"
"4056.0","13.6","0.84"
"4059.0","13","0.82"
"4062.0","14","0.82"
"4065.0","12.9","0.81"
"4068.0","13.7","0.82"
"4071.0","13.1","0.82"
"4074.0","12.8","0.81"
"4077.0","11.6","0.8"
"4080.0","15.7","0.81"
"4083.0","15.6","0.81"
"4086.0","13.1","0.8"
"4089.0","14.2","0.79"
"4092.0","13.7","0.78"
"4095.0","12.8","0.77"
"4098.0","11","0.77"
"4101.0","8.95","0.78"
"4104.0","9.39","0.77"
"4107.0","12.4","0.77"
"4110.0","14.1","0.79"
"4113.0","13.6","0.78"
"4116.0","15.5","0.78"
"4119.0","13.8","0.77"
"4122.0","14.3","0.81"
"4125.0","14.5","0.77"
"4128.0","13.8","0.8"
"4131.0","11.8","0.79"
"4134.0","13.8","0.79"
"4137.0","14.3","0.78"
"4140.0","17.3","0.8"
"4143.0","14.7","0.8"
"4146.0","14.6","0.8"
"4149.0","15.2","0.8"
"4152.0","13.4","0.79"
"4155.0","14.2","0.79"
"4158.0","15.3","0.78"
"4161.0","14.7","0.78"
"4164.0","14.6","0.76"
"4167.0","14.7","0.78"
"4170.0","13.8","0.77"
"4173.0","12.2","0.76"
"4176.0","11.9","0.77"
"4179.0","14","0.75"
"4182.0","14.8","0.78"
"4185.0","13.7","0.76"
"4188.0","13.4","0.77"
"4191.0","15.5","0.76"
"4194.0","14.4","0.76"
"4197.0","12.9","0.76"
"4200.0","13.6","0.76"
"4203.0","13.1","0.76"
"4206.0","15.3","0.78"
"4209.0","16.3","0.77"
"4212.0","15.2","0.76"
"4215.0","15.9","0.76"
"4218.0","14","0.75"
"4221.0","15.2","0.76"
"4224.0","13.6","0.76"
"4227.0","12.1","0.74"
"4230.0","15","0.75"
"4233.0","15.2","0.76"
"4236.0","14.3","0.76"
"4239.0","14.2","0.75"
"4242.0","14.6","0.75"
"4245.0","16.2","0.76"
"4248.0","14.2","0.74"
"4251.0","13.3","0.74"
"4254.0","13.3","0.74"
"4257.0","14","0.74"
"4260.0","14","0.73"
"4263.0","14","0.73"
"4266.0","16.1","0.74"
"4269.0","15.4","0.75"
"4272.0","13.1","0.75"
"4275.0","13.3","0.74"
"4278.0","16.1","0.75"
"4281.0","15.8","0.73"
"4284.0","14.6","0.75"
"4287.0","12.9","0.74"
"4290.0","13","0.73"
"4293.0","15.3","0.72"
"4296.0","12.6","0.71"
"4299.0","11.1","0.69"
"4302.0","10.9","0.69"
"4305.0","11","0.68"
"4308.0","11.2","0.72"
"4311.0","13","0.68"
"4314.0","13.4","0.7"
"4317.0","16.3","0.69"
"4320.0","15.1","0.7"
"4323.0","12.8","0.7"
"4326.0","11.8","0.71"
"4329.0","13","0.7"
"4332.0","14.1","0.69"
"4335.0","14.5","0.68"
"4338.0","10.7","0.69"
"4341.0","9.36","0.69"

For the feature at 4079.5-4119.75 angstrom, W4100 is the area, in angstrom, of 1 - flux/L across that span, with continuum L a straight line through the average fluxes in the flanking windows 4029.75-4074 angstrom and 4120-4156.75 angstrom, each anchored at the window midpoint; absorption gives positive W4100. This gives 3.2 angstrom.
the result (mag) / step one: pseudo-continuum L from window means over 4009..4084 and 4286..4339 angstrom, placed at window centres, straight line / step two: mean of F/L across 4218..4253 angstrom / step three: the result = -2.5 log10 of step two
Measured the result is -0.08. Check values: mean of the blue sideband 14.3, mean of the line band 14.3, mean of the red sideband 12.9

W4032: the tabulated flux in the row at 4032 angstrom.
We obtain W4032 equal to 12.4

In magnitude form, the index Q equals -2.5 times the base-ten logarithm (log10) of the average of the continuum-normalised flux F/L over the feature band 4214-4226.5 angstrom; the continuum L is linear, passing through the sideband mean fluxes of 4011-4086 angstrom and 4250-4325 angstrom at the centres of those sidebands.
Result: -0.05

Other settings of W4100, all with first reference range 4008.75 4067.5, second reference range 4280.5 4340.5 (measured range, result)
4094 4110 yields 3.4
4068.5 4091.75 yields 0.8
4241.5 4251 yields -1.0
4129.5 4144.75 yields -0.5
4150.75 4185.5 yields -0.4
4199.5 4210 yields -0.8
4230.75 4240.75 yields -0.9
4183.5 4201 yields -0.4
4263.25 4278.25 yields -1.6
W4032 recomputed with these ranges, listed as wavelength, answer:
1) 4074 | 12.8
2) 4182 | 14.8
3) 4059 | 13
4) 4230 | 15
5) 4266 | 16.1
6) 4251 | 13.3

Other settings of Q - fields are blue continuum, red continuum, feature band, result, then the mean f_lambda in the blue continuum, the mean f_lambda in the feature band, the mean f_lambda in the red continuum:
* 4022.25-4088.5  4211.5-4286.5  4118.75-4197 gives 0.01 mag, 14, 14.2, 14.5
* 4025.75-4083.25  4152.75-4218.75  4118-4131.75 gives 0.03 mag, 14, 13.7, 14.2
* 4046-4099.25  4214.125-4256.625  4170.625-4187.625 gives 0.06 mag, 13.7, 13.3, 14.3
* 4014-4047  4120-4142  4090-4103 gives 0.23 mag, 14.5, 11.6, 14.3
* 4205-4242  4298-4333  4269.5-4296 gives -0.06 mag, 14.7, 14.2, 12.8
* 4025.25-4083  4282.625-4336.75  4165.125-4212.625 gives -0.04 mag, 14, 14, 13.1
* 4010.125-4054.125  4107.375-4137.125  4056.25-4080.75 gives 0.09 mag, 14.7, 13.3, 13.9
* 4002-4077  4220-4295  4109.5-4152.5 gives -0.01 mag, 14.2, 14.3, 14.3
